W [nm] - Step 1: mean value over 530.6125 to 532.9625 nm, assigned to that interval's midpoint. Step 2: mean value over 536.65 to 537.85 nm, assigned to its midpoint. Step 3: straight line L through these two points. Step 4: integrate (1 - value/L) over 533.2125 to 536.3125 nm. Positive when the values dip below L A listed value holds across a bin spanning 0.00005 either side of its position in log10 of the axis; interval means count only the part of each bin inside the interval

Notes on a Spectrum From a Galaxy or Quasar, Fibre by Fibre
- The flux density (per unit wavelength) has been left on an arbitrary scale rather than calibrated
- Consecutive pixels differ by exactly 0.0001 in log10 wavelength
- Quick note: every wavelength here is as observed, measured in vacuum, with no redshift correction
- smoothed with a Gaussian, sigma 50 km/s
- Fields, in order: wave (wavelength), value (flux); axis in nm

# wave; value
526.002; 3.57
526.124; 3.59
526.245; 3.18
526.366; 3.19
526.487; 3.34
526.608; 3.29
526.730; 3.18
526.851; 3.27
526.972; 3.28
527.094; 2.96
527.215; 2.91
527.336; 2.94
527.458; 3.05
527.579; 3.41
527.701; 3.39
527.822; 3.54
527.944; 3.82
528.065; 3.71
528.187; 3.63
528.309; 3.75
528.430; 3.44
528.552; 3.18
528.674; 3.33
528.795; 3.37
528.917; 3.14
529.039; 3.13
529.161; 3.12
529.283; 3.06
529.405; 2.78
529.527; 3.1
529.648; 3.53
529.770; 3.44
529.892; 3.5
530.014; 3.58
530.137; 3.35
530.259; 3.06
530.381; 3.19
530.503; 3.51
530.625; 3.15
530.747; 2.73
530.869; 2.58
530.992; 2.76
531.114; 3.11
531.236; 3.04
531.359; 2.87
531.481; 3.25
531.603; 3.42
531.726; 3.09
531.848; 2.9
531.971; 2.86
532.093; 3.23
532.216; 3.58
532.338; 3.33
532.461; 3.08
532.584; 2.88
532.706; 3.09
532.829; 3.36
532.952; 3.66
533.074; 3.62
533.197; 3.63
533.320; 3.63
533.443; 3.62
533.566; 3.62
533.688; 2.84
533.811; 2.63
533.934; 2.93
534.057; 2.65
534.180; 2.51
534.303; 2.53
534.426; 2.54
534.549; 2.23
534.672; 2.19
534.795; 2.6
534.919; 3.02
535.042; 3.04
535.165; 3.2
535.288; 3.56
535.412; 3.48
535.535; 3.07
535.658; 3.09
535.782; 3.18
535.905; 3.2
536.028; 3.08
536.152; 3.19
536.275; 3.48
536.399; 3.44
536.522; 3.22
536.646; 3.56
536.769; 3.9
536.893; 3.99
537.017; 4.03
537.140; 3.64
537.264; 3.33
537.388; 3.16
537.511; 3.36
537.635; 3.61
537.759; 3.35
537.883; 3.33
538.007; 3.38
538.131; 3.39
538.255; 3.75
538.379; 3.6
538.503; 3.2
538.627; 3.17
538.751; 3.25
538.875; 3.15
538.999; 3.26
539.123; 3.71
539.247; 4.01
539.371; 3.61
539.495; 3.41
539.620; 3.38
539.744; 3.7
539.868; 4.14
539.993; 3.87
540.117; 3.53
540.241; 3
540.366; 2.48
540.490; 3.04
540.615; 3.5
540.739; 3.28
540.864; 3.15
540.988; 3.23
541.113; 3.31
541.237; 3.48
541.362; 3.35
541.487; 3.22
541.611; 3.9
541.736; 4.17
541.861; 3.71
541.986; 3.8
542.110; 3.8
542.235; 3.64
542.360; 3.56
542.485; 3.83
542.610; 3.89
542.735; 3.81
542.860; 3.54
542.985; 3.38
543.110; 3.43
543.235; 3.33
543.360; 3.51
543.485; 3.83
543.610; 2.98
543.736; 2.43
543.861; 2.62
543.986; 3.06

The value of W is 0.322 nm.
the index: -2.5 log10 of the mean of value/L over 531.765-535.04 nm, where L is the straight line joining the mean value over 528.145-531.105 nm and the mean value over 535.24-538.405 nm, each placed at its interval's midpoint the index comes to 0.10 mag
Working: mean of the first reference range 3.22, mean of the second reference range 3.43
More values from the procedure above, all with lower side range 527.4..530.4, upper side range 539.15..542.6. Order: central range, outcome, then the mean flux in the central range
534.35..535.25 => 0.26 mag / 2.71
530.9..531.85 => 0.11 mag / 3.05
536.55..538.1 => -0.02 mag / 3.54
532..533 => 0.05 mag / 3.26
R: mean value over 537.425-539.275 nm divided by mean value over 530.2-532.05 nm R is 1.1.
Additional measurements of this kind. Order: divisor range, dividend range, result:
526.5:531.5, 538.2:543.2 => 1.08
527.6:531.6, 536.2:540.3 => 1.08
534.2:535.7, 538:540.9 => 1.19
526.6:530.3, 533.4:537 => 0.94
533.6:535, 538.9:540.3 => 1.36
